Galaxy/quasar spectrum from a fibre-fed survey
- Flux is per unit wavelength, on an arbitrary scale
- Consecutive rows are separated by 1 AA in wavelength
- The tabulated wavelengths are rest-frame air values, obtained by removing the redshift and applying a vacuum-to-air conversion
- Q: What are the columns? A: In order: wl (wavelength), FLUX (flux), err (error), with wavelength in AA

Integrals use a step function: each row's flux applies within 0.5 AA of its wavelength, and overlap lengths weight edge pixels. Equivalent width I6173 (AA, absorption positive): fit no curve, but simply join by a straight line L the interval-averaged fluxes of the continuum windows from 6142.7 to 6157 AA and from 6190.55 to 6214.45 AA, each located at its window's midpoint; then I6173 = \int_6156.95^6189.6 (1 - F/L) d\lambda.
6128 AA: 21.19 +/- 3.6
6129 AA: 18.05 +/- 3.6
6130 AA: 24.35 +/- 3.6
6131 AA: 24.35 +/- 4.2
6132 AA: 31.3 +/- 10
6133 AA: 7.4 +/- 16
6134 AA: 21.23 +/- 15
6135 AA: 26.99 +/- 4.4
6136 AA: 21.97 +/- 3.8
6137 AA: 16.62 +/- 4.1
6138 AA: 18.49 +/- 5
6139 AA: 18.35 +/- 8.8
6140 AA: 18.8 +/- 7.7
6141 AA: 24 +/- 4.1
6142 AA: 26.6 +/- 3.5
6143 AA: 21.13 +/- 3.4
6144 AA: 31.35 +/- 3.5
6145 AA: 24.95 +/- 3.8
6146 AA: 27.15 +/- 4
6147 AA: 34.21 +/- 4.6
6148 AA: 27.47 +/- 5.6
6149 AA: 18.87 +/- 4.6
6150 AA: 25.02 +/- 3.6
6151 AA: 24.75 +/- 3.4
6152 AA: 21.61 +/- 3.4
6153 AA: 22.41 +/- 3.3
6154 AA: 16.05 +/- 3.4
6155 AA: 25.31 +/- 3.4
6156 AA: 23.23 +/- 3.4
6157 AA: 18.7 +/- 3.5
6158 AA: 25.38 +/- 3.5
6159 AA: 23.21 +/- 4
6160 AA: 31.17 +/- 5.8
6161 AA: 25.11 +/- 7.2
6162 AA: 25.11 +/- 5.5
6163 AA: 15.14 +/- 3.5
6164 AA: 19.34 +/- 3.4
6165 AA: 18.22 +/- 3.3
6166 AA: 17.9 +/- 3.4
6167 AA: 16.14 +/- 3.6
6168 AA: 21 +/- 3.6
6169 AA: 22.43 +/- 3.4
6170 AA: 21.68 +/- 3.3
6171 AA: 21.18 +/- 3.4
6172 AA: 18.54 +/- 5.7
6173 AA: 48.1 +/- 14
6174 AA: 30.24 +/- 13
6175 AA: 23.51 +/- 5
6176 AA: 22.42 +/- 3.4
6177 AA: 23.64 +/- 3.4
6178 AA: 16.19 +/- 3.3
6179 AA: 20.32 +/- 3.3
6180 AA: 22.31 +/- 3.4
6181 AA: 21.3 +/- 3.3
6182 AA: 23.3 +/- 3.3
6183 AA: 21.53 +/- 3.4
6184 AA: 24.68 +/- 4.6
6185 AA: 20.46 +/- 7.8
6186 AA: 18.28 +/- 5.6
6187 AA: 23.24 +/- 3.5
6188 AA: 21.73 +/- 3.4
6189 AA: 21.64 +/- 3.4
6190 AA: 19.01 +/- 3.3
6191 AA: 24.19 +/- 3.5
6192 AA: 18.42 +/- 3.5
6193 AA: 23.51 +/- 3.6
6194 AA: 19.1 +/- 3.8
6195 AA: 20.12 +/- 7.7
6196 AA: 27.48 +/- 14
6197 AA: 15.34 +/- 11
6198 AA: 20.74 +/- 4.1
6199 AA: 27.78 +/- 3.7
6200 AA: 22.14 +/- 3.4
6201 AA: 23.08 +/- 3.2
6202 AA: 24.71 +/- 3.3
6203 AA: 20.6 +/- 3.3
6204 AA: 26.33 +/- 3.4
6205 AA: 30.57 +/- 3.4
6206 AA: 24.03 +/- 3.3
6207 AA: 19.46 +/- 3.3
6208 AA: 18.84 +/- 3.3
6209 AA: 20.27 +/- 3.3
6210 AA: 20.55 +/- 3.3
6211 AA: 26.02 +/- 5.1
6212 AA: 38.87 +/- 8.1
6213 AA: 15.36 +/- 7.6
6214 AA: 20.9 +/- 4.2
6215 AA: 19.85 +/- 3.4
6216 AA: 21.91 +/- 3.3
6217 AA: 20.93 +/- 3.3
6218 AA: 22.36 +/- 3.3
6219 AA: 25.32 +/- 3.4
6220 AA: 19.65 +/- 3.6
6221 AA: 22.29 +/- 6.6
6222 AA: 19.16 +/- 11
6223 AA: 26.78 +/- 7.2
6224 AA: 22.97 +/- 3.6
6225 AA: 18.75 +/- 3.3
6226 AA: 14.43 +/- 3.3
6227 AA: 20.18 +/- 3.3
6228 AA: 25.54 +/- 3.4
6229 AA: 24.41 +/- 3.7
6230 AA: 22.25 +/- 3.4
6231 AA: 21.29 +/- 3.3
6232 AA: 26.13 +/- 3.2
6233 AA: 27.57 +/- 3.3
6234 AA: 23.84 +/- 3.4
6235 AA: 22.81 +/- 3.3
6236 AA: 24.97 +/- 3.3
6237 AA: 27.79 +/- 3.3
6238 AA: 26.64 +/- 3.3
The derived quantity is 1.6 AA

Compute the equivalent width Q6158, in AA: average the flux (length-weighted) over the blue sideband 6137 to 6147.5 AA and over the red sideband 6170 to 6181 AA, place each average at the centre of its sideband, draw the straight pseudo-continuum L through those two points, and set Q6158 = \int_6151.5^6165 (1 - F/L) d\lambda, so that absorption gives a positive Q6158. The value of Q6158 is 1.1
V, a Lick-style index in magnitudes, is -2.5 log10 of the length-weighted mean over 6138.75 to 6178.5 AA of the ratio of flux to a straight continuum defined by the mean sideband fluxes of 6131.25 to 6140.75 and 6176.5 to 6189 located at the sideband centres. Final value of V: -0.13 mag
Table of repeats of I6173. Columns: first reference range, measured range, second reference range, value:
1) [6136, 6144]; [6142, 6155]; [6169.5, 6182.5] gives -1.62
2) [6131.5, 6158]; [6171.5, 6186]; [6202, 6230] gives -0.72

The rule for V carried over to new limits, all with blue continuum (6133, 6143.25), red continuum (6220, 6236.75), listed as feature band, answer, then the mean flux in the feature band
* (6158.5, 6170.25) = -0.003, 21.4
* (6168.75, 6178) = -0.177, 25.3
